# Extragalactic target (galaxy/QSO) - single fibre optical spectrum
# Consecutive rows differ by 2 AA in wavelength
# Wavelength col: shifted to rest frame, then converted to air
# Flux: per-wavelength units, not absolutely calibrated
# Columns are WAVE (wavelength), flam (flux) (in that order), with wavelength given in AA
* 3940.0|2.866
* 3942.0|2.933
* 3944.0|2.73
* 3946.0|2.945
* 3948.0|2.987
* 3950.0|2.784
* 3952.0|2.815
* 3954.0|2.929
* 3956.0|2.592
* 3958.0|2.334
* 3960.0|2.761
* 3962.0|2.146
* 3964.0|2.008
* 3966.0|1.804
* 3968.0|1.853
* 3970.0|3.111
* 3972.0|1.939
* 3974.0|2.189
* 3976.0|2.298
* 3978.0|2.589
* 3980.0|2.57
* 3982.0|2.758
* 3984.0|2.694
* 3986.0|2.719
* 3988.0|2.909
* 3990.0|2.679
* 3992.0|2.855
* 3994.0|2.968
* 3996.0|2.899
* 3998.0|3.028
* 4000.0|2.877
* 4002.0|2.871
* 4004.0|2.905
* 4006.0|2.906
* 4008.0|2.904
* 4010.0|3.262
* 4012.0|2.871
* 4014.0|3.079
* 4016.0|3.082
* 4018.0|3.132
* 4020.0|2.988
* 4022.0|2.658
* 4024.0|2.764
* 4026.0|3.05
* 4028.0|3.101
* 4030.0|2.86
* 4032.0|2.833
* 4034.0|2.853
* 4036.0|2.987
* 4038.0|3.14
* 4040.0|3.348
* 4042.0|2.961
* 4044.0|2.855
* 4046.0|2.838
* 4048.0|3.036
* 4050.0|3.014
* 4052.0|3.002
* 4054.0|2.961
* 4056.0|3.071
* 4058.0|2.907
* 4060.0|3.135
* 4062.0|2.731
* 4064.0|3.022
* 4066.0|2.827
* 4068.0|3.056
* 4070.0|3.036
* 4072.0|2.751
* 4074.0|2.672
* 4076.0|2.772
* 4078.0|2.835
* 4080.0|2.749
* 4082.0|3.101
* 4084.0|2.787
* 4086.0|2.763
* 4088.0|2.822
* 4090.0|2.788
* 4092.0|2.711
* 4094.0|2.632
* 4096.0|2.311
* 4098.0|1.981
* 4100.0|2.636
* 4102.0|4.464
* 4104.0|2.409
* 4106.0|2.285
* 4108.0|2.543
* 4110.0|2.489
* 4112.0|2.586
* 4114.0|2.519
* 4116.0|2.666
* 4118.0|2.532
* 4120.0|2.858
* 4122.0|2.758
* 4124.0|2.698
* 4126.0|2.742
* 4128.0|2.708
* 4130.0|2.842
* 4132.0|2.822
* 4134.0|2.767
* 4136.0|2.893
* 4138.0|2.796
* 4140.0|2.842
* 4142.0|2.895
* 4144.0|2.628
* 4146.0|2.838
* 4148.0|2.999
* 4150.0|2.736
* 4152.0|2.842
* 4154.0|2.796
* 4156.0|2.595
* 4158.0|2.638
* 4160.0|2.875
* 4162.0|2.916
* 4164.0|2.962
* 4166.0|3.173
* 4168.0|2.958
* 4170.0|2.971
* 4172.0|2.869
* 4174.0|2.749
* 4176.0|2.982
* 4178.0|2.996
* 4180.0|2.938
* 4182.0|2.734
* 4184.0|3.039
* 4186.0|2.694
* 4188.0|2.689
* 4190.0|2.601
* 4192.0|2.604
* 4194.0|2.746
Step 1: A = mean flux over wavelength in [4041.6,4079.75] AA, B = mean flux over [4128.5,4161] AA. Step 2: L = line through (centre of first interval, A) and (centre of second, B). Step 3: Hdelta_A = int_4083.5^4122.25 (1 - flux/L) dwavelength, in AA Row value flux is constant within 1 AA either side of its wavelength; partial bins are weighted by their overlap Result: 2.5 AA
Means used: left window 2.92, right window 2.8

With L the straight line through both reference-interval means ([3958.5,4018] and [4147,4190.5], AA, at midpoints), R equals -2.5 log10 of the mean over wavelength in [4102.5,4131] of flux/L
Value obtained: 0.06 mag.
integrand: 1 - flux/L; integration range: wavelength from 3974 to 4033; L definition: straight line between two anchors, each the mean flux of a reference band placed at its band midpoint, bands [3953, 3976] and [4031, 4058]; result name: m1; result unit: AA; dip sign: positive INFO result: -4.5 AA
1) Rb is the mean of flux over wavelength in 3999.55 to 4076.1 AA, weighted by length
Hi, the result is 2.95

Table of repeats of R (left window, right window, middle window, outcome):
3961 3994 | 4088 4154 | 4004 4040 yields -0.17 mag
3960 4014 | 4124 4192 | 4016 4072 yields -0.10 mag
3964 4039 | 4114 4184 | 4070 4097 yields 0.02 mag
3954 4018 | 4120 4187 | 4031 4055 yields -0.10 mag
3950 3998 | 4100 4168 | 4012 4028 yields -0.13 mag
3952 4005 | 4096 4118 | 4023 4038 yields -0.13 mag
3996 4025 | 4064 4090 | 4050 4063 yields -0.03 mag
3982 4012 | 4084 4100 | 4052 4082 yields -0.09 mag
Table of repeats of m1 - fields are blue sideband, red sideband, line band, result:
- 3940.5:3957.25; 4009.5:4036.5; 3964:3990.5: 3.99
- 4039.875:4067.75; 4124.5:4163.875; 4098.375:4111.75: 0.56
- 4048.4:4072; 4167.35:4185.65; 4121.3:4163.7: 1.89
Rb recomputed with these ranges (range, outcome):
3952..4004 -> 2.59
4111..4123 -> 2.65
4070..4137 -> 2.73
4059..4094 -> 2.85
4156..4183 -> 2.89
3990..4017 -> 2.95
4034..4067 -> 2.99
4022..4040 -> 2.95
